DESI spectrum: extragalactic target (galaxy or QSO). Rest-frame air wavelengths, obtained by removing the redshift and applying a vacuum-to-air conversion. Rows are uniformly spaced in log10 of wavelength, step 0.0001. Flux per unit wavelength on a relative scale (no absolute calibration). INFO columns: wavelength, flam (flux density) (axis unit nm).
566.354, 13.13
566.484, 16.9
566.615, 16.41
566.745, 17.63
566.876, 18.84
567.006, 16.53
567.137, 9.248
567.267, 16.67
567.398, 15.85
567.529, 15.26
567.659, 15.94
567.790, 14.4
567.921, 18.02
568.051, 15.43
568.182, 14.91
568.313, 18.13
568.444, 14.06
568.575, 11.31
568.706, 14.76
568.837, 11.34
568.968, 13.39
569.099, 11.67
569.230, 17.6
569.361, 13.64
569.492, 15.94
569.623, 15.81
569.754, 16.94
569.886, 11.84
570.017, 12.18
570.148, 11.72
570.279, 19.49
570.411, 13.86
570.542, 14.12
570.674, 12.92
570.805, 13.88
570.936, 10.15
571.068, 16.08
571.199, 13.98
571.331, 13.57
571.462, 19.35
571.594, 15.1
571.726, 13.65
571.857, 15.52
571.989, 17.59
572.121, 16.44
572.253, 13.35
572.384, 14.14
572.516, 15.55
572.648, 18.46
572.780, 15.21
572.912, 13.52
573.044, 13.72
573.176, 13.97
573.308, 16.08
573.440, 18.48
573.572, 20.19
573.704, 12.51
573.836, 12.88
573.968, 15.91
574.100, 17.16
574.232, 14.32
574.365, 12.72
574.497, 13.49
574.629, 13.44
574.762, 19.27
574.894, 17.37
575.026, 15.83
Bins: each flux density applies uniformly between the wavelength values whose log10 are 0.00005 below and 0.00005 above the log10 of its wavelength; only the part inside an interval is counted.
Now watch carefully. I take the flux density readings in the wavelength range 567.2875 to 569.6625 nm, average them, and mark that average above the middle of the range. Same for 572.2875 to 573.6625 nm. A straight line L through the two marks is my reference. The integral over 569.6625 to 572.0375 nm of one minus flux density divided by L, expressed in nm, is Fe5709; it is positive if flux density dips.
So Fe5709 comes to 0.13 nm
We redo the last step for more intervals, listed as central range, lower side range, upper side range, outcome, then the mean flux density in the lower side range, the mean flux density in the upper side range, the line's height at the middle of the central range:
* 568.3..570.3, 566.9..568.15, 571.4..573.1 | 0.17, 15.4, 15.5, 15.4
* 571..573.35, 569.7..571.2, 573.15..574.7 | -0.13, 13.9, 15.1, 14.5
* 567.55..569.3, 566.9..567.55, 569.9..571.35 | -0.02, 14.9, 13.8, 14.5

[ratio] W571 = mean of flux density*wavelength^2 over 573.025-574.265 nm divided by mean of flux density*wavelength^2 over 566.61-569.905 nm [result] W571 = 1.1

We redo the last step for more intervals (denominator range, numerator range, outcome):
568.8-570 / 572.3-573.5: 1.10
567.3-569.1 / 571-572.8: 1.07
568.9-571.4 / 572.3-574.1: 1.11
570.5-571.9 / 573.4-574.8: 1.08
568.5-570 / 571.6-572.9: 1.12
